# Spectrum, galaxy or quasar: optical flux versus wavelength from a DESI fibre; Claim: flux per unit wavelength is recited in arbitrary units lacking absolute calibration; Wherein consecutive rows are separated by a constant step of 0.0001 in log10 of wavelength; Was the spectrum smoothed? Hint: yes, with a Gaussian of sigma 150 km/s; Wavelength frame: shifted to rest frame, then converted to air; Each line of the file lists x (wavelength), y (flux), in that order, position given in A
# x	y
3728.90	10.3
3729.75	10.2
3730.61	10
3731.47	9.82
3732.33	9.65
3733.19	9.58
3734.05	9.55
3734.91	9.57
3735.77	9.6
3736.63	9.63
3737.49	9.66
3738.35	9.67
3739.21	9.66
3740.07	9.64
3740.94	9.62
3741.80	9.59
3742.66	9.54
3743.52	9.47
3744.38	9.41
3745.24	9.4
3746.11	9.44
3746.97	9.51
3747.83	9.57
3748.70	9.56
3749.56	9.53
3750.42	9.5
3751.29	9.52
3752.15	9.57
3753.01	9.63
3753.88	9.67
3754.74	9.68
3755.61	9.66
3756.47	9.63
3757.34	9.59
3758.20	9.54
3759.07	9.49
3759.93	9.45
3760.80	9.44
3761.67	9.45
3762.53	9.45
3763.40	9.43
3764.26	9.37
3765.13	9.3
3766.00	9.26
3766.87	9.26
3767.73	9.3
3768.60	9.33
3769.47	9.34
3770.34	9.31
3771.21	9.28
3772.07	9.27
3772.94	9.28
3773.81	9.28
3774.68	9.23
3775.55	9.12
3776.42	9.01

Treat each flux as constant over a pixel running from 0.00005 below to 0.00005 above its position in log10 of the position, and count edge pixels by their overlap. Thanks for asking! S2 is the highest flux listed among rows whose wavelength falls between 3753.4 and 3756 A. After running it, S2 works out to 9.68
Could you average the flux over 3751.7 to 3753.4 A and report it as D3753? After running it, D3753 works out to 9.64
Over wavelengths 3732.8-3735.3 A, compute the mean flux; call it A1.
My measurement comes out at 9.56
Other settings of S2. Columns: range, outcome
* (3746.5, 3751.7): 9.57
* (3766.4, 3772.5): 9.34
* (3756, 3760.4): 9.63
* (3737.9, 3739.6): 9.67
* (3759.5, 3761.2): 9.45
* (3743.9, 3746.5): 9.44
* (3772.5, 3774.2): 9.28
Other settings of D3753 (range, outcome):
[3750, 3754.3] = 9.57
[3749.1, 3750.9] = 9.52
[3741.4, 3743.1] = 9.58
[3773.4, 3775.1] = 9.25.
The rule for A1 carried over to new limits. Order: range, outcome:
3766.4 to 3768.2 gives 9.29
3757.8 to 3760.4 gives 9.48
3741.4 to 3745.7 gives 9.48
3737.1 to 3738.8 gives 9.67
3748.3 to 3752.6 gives 9.55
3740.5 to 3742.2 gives 9.56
